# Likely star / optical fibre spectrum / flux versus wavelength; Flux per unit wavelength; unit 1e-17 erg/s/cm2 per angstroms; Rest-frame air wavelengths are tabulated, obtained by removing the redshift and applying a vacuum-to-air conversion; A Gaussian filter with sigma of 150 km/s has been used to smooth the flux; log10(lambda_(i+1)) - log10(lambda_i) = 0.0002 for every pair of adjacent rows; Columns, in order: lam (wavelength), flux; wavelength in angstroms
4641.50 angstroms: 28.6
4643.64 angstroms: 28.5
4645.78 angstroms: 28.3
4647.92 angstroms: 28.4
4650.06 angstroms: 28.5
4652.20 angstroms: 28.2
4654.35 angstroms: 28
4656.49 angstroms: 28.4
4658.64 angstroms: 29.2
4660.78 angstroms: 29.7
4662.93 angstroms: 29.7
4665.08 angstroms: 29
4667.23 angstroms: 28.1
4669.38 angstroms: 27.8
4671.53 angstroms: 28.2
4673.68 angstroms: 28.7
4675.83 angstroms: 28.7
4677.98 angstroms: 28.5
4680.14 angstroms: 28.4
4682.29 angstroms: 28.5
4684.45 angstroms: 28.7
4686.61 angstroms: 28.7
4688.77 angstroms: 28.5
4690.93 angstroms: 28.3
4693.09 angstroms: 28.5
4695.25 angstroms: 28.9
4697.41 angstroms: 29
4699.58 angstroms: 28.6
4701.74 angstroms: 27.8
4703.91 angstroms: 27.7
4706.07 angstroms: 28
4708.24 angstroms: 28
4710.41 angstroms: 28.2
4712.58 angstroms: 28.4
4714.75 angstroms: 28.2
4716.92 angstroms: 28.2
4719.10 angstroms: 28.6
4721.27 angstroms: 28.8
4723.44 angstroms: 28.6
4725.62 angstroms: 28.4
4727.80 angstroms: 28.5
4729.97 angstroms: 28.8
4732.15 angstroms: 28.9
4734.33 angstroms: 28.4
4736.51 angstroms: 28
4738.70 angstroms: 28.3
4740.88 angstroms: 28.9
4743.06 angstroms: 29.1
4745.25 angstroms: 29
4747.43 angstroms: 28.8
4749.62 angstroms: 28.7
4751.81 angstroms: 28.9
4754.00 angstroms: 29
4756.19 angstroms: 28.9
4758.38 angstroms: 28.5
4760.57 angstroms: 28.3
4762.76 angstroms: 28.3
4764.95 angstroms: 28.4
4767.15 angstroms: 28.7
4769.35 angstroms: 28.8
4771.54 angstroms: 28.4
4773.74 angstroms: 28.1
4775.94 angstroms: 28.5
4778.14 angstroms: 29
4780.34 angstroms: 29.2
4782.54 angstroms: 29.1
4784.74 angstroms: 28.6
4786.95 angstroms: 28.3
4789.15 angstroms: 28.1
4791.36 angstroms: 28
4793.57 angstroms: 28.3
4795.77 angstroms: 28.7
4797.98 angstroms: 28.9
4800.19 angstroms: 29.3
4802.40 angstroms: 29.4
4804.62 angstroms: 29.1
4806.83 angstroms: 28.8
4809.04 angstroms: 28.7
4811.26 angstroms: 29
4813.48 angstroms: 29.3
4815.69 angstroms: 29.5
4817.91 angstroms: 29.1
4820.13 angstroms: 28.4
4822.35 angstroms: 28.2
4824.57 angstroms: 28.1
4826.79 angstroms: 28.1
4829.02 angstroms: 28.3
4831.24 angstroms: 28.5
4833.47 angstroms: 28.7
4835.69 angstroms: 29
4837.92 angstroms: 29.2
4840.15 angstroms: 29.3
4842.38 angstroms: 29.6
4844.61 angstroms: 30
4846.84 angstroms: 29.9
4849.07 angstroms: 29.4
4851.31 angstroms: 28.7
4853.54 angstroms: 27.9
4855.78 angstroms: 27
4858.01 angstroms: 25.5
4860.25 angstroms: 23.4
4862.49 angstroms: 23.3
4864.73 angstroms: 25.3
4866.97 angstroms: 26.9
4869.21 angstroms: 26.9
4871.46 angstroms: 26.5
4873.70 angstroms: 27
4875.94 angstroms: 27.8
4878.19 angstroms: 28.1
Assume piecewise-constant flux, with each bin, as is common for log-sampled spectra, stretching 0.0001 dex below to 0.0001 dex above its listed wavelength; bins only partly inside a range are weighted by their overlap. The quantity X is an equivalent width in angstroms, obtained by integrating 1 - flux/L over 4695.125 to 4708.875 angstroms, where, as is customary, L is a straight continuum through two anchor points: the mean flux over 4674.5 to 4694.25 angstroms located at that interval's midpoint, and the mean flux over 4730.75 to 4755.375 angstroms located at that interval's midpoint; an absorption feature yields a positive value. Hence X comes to 0.16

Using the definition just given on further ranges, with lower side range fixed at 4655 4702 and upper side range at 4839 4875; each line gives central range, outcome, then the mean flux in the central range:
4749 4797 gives -1.1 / 28.6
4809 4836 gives -1.1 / 28.7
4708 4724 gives 0.0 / 28.4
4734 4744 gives -0.1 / 28.5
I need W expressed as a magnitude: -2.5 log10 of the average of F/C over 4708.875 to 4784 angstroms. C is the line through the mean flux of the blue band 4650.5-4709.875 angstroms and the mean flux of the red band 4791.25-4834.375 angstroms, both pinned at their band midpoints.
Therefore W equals 0.00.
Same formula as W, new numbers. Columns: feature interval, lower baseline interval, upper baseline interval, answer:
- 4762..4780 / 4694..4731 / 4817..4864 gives -0.01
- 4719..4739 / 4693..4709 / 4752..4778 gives 0.00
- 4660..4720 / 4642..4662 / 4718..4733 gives 0.01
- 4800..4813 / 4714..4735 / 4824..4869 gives -0.04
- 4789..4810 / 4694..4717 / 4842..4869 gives -0.05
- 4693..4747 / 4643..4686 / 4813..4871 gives 0.00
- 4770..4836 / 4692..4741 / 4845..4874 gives -0.05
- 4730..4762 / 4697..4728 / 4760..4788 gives -0.01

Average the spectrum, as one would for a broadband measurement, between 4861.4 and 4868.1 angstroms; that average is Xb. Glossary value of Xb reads 25.2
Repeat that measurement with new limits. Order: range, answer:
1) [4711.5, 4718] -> 28.3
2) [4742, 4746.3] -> 29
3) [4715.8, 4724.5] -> 28.6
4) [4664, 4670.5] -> 28.3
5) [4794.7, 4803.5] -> 29.1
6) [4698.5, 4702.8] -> 28.2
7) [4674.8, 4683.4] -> 28.5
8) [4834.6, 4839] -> 29.1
